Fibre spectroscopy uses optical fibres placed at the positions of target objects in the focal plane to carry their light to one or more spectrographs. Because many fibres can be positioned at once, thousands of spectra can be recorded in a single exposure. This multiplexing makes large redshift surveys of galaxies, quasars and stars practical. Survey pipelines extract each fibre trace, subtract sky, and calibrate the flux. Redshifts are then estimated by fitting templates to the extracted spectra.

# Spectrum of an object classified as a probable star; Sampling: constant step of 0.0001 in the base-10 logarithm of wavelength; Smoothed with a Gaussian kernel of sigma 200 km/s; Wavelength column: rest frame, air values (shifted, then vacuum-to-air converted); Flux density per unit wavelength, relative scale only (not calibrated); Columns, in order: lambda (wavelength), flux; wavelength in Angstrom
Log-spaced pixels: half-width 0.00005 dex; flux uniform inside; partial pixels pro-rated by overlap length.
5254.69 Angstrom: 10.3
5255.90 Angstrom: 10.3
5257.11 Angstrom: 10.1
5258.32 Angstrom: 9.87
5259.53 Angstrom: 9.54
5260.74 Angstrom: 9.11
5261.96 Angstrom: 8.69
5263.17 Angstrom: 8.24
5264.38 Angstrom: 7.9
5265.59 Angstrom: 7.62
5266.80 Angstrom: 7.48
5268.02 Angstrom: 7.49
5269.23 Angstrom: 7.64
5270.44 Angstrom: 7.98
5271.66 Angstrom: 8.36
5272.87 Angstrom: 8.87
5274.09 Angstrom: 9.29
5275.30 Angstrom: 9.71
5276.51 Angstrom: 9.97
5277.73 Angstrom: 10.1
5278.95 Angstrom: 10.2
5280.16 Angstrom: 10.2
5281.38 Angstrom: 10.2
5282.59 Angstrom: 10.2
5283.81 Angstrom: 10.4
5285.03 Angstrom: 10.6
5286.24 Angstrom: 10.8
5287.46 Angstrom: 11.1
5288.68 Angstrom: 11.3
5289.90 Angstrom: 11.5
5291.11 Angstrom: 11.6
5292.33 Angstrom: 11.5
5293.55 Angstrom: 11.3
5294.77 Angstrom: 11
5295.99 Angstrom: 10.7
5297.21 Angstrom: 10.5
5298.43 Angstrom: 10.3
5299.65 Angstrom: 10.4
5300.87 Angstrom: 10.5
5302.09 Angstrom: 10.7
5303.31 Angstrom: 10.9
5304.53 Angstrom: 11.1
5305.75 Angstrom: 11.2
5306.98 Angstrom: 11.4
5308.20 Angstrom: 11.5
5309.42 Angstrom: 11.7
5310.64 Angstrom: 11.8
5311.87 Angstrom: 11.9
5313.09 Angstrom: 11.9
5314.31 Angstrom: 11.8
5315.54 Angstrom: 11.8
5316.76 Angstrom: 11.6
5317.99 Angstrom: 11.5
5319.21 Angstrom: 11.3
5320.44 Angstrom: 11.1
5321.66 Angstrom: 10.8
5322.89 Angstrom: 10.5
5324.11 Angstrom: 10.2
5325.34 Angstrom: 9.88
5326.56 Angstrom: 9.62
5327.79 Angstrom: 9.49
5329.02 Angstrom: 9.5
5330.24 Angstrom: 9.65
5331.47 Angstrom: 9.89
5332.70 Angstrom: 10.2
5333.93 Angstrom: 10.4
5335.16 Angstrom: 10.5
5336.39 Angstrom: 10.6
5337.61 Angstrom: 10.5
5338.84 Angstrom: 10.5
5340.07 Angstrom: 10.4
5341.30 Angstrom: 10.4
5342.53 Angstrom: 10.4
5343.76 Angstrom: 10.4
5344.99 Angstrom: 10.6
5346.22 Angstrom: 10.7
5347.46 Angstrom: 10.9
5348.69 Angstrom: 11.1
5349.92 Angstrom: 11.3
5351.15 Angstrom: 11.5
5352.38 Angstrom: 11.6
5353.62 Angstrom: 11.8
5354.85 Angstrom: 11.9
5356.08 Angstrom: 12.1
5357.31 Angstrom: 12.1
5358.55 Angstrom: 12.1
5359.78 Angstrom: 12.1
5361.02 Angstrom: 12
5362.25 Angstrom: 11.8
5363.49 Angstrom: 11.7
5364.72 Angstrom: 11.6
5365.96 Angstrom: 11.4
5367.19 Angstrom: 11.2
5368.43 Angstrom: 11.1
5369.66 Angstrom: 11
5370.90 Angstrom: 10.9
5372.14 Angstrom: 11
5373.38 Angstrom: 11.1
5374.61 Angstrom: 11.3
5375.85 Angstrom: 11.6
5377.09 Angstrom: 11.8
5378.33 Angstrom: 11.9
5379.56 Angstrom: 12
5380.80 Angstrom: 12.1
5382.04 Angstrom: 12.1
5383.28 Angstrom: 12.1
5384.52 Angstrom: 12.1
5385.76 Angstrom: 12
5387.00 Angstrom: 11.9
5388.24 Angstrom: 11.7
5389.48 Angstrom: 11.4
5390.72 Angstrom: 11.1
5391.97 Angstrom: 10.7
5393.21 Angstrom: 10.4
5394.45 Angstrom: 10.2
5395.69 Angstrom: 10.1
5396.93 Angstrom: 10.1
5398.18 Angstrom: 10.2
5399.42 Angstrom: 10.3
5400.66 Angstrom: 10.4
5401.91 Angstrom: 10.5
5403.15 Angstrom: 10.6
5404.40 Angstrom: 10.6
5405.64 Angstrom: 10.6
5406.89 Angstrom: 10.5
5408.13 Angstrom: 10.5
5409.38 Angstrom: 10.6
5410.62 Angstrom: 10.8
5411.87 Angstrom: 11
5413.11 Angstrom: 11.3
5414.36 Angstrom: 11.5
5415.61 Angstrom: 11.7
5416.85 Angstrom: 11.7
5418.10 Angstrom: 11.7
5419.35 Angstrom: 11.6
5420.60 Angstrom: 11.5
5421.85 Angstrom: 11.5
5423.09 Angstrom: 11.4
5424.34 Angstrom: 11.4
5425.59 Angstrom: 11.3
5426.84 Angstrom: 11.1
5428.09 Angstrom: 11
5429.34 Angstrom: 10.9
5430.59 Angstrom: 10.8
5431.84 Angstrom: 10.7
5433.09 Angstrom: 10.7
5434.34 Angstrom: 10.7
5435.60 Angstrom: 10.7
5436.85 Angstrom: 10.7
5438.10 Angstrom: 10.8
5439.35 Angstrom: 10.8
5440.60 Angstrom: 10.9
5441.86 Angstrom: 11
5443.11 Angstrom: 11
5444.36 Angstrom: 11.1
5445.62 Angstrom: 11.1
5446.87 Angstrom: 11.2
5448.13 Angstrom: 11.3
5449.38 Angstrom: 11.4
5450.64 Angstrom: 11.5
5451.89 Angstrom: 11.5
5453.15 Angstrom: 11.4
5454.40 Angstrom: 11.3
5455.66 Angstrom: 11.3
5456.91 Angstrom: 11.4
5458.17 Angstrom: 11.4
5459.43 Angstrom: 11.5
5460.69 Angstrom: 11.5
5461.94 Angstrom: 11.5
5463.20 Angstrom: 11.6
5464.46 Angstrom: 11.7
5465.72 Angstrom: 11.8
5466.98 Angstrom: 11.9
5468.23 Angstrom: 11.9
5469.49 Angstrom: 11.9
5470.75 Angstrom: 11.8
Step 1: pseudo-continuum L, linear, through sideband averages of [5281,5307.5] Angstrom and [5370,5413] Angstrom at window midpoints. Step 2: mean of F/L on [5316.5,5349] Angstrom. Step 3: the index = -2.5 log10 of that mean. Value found 0.051 mag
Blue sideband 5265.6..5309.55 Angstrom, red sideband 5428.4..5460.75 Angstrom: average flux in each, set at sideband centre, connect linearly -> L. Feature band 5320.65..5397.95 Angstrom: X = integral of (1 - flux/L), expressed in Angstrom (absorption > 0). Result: -3.1 Angstrom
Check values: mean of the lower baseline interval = 10.2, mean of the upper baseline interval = 11.1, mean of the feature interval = 11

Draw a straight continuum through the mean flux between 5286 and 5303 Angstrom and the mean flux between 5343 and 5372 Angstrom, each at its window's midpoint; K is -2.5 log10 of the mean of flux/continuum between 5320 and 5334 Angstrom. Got 0.113 mag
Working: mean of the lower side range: 10.9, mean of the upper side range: 11.4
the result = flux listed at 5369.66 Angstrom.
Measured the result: 11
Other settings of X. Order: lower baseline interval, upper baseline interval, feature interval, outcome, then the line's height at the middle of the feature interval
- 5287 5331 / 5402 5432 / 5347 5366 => -1.2 Angstrom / 11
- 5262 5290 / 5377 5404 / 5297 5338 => -3.1 Angstrom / 10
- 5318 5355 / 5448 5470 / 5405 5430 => 0.1 Angstrom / 11.2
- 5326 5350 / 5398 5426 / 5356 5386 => -2.9 Angstrom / 10.6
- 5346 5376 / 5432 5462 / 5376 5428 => 0.7 Angstrom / 11.3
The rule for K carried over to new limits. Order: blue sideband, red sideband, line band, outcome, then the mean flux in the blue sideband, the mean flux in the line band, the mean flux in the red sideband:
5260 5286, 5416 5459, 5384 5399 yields -0.039 mag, 9.09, 11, 11.2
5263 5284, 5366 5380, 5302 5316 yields -0.170 mag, 8.98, 11.5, 11.4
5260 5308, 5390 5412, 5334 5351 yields -0.044 mag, 9.96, 10.7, 10.5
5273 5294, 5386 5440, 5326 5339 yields 0.066 mag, 10.5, 10.1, 10.9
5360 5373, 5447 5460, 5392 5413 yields 0.088 mag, 11.4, 10.5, 11.4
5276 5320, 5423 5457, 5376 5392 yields -0.070 mag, 11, 11.8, 11.1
